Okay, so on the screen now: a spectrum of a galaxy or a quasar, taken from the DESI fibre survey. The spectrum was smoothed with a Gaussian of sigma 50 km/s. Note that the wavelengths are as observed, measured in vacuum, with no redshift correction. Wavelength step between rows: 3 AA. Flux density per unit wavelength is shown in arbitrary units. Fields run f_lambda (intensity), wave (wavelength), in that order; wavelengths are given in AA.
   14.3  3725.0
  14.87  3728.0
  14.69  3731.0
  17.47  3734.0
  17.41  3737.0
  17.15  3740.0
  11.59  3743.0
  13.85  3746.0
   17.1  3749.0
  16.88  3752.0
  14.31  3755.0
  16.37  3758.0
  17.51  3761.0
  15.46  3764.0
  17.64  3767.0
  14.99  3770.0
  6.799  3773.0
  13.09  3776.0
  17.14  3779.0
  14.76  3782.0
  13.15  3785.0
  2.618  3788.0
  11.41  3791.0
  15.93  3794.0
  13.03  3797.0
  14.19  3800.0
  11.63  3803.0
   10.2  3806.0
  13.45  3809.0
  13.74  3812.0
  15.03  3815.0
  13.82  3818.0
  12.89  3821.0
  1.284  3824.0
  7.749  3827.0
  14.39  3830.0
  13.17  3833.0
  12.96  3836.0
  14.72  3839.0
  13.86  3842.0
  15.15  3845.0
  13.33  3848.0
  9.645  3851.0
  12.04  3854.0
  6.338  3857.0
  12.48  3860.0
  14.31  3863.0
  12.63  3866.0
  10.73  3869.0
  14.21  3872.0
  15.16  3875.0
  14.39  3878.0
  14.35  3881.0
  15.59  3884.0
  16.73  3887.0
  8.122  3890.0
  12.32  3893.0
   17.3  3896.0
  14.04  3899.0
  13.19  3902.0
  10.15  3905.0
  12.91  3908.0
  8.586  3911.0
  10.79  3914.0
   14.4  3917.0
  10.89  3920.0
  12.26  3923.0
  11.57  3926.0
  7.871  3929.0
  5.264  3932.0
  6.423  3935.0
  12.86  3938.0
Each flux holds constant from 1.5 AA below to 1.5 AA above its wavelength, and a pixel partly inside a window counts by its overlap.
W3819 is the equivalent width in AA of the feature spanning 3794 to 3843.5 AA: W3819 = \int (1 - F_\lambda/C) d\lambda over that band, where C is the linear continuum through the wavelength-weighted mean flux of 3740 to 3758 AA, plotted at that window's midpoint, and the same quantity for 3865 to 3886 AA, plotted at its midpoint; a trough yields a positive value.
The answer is 7.2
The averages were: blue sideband 15.1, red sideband 14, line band 12.4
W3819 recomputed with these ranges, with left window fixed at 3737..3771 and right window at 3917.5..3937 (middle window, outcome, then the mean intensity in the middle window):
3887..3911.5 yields -4.8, 12.5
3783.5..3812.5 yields 4.7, 11.9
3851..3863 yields 1.3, 10.7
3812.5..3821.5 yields -0.4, 14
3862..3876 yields -2.1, 13.3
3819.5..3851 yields 2.2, 11.8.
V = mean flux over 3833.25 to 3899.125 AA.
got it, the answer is 13.2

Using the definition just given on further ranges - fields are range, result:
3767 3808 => 12.4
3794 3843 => 12.4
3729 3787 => 15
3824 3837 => 10.8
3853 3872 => 11.6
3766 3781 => 13.8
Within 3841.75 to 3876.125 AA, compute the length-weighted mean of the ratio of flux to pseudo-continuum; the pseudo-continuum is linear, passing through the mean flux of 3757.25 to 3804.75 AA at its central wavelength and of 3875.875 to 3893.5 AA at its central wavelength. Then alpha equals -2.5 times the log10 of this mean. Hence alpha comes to 0.10 mag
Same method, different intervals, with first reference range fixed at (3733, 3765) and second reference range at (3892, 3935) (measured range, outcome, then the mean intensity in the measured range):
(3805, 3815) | 0.10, 13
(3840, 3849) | -0.07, 14.2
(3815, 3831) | 0.32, 10.4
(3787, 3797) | 0.33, 10.8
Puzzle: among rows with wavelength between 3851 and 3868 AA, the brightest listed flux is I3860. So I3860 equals 14.31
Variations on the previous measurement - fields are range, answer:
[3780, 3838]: 15.93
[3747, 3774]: 17.64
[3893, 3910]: 17.3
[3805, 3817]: 15.03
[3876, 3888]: 16.73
